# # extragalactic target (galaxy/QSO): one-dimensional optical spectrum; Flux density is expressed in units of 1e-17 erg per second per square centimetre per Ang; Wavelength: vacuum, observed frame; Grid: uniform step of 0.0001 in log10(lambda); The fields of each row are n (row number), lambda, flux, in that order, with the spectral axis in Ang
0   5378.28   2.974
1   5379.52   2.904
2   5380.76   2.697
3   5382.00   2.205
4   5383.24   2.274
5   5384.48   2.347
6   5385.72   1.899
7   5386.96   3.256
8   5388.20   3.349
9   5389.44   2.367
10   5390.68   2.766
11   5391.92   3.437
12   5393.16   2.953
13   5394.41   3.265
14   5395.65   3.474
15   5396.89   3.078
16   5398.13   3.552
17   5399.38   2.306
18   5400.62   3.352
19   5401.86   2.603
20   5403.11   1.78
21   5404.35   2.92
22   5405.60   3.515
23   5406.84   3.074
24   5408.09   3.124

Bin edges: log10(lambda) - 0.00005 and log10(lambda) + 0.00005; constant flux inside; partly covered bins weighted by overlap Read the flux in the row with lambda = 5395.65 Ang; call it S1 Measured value 3.474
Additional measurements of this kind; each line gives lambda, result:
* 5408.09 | 3.124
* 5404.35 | 2.92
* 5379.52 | 2.904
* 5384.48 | 2.347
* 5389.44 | 2.367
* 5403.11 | 1.78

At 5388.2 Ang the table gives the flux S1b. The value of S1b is 3.349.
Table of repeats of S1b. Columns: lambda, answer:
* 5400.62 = 3.352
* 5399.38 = 2.306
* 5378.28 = 2.974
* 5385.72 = 1.899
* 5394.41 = 3.265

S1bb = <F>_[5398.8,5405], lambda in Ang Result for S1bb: 2.6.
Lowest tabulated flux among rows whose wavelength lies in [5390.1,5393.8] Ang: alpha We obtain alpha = 2.766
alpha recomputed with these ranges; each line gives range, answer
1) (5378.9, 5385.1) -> 2.205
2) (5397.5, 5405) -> 1.78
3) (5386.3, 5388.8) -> 3.256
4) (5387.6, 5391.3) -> 2.367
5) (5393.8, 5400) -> 2.306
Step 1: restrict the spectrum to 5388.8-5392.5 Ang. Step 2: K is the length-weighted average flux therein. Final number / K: 2.86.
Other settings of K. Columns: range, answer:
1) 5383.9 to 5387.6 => 2.51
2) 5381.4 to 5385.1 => 2.28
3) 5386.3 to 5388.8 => 3.28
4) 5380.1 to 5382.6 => 2.46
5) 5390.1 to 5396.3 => 3.18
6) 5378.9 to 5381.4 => 2.79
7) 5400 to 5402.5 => 2.97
